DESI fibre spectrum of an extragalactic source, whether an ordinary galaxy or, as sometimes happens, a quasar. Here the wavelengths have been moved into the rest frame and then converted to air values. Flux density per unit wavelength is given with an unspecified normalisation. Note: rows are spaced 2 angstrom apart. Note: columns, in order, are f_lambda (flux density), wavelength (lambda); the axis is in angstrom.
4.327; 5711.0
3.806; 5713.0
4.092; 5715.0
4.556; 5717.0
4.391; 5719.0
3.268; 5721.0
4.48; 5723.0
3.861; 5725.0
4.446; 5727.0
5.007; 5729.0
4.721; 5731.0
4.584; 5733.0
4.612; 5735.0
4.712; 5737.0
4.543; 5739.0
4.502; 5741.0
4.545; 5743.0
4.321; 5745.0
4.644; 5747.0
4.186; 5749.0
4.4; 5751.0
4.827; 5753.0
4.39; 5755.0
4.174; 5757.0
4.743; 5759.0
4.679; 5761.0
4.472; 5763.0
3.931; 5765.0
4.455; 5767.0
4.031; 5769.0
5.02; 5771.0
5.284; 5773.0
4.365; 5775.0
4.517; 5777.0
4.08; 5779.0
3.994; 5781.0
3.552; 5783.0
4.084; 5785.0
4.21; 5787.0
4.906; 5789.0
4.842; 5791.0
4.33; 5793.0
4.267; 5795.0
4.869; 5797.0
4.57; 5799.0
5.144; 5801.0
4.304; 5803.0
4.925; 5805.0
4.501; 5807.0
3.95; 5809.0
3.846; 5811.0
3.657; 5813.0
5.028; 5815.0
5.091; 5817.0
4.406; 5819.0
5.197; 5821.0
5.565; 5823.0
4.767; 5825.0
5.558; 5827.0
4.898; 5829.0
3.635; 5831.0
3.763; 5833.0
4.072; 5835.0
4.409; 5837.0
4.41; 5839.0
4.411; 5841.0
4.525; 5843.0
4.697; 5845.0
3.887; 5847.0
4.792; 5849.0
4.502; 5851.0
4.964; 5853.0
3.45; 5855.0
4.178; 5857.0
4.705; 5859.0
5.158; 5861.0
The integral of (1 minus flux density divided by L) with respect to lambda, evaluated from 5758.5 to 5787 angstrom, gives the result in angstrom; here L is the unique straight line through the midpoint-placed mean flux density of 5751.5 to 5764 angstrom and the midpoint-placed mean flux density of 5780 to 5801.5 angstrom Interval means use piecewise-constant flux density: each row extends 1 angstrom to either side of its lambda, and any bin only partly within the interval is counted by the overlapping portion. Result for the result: 0.80 angstrom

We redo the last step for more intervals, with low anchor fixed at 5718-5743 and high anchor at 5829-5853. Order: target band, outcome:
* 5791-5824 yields -1.9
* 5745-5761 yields -0.3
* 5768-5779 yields -0.5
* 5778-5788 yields 0.9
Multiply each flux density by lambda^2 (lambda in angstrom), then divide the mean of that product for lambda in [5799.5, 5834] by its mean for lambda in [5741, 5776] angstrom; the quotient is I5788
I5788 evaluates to 1.04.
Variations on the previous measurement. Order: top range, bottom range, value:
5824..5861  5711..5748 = 1.05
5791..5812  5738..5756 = 1.02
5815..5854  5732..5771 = 1.06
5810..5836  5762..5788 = 1.08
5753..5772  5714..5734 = 1.04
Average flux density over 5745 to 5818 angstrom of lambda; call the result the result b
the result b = 4.45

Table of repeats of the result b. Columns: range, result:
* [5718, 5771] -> 4.43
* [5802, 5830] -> 4.69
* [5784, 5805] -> 4.57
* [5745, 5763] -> 4.49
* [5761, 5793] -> 4.39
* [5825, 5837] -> 4.42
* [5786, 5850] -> 4.54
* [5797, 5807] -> 4.73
